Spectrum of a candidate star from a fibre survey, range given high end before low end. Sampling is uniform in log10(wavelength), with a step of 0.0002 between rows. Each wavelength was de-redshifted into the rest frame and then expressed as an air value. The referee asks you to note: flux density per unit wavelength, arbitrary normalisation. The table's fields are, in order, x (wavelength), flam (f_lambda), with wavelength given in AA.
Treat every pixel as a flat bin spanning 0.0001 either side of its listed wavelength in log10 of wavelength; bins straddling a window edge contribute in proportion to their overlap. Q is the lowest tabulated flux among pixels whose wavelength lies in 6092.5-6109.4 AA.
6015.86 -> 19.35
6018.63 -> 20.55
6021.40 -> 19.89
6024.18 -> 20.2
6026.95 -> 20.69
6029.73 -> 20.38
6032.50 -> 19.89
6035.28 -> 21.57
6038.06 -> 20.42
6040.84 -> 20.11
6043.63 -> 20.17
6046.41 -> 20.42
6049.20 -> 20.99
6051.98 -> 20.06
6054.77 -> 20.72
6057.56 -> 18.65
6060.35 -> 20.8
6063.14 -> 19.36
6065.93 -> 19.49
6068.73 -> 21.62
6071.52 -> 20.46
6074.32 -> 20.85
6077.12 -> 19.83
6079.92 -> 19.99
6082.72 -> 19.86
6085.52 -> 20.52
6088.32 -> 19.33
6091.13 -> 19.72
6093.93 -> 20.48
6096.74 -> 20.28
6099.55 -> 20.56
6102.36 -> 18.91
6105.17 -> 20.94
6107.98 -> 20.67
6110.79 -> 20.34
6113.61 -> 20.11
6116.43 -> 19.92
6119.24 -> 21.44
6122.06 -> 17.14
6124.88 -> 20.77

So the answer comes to 18.91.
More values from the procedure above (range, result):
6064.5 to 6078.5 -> 19.49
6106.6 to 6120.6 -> 19.92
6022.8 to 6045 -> 19.89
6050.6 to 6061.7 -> 18.65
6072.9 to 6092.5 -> 19.33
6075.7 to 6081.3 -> 19.83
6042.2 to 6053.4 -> 20.06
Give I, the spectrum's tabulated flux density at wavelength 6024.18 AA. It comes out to 20.2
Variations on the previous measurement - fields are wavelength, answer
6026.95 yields 20.69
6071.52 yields 20.46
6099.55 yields 20.56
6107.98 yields 20.67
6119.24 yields 21.44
